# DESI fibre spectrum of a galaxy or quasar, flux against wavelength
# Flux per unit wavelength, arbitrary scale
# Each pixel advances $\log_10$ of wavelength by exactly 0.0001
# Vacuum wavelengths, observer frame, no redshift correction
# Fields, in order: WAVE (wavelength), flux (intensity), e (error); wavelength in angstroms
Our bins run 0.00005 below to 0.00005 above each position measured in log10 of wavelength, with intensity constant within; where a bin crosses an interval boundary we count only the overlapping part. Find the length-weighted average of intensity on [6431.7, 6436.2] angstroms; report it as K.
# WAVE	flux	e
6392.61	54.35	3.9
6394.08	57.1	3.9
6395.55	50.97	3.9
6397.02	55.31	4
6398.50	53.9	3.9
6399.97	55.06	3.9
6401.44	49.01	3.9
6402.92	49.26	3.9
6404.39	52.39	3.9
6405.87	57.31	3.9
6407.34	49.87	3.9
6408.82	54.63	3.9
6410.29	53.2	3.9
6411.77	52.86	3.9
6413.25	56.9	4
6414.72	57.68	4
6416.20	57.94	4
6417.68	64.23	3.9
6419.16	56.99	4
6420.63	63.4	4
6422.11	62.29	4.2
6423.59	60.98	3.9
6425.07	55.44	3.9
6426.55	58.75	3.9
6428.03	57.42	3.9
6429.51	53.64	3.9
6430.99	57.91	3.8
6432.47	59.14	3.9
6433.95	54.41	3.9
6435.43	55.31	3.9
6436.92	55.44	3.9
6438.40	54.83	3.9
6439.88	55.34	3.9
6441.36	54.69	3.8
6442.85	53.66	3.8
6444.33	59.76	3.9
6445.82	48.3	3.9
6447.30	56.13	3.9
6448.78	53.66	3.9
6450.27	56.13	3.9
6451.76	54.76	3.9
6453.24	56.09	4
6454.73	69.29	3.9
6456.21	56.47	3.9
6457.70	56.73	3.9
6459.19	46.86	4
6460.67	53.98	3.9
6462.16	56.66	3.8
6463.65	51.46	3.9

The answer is 56.2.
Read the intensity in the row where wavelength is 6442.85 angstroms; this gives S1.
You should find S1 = 53.66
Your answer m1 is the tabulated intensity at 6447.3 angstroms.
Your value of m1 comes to 56.13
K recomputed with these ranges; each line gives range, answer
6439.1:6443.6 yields 54.6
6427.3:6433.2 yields 57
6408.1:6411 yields 54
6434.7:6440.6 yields 55.2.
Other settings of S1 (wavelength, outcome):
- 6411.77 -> 52.86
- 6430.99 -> 57.91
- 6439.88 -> 55.34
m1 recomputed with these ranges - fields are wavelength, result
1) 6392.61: 54.35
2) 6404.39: 52.39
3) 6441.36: 54.69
